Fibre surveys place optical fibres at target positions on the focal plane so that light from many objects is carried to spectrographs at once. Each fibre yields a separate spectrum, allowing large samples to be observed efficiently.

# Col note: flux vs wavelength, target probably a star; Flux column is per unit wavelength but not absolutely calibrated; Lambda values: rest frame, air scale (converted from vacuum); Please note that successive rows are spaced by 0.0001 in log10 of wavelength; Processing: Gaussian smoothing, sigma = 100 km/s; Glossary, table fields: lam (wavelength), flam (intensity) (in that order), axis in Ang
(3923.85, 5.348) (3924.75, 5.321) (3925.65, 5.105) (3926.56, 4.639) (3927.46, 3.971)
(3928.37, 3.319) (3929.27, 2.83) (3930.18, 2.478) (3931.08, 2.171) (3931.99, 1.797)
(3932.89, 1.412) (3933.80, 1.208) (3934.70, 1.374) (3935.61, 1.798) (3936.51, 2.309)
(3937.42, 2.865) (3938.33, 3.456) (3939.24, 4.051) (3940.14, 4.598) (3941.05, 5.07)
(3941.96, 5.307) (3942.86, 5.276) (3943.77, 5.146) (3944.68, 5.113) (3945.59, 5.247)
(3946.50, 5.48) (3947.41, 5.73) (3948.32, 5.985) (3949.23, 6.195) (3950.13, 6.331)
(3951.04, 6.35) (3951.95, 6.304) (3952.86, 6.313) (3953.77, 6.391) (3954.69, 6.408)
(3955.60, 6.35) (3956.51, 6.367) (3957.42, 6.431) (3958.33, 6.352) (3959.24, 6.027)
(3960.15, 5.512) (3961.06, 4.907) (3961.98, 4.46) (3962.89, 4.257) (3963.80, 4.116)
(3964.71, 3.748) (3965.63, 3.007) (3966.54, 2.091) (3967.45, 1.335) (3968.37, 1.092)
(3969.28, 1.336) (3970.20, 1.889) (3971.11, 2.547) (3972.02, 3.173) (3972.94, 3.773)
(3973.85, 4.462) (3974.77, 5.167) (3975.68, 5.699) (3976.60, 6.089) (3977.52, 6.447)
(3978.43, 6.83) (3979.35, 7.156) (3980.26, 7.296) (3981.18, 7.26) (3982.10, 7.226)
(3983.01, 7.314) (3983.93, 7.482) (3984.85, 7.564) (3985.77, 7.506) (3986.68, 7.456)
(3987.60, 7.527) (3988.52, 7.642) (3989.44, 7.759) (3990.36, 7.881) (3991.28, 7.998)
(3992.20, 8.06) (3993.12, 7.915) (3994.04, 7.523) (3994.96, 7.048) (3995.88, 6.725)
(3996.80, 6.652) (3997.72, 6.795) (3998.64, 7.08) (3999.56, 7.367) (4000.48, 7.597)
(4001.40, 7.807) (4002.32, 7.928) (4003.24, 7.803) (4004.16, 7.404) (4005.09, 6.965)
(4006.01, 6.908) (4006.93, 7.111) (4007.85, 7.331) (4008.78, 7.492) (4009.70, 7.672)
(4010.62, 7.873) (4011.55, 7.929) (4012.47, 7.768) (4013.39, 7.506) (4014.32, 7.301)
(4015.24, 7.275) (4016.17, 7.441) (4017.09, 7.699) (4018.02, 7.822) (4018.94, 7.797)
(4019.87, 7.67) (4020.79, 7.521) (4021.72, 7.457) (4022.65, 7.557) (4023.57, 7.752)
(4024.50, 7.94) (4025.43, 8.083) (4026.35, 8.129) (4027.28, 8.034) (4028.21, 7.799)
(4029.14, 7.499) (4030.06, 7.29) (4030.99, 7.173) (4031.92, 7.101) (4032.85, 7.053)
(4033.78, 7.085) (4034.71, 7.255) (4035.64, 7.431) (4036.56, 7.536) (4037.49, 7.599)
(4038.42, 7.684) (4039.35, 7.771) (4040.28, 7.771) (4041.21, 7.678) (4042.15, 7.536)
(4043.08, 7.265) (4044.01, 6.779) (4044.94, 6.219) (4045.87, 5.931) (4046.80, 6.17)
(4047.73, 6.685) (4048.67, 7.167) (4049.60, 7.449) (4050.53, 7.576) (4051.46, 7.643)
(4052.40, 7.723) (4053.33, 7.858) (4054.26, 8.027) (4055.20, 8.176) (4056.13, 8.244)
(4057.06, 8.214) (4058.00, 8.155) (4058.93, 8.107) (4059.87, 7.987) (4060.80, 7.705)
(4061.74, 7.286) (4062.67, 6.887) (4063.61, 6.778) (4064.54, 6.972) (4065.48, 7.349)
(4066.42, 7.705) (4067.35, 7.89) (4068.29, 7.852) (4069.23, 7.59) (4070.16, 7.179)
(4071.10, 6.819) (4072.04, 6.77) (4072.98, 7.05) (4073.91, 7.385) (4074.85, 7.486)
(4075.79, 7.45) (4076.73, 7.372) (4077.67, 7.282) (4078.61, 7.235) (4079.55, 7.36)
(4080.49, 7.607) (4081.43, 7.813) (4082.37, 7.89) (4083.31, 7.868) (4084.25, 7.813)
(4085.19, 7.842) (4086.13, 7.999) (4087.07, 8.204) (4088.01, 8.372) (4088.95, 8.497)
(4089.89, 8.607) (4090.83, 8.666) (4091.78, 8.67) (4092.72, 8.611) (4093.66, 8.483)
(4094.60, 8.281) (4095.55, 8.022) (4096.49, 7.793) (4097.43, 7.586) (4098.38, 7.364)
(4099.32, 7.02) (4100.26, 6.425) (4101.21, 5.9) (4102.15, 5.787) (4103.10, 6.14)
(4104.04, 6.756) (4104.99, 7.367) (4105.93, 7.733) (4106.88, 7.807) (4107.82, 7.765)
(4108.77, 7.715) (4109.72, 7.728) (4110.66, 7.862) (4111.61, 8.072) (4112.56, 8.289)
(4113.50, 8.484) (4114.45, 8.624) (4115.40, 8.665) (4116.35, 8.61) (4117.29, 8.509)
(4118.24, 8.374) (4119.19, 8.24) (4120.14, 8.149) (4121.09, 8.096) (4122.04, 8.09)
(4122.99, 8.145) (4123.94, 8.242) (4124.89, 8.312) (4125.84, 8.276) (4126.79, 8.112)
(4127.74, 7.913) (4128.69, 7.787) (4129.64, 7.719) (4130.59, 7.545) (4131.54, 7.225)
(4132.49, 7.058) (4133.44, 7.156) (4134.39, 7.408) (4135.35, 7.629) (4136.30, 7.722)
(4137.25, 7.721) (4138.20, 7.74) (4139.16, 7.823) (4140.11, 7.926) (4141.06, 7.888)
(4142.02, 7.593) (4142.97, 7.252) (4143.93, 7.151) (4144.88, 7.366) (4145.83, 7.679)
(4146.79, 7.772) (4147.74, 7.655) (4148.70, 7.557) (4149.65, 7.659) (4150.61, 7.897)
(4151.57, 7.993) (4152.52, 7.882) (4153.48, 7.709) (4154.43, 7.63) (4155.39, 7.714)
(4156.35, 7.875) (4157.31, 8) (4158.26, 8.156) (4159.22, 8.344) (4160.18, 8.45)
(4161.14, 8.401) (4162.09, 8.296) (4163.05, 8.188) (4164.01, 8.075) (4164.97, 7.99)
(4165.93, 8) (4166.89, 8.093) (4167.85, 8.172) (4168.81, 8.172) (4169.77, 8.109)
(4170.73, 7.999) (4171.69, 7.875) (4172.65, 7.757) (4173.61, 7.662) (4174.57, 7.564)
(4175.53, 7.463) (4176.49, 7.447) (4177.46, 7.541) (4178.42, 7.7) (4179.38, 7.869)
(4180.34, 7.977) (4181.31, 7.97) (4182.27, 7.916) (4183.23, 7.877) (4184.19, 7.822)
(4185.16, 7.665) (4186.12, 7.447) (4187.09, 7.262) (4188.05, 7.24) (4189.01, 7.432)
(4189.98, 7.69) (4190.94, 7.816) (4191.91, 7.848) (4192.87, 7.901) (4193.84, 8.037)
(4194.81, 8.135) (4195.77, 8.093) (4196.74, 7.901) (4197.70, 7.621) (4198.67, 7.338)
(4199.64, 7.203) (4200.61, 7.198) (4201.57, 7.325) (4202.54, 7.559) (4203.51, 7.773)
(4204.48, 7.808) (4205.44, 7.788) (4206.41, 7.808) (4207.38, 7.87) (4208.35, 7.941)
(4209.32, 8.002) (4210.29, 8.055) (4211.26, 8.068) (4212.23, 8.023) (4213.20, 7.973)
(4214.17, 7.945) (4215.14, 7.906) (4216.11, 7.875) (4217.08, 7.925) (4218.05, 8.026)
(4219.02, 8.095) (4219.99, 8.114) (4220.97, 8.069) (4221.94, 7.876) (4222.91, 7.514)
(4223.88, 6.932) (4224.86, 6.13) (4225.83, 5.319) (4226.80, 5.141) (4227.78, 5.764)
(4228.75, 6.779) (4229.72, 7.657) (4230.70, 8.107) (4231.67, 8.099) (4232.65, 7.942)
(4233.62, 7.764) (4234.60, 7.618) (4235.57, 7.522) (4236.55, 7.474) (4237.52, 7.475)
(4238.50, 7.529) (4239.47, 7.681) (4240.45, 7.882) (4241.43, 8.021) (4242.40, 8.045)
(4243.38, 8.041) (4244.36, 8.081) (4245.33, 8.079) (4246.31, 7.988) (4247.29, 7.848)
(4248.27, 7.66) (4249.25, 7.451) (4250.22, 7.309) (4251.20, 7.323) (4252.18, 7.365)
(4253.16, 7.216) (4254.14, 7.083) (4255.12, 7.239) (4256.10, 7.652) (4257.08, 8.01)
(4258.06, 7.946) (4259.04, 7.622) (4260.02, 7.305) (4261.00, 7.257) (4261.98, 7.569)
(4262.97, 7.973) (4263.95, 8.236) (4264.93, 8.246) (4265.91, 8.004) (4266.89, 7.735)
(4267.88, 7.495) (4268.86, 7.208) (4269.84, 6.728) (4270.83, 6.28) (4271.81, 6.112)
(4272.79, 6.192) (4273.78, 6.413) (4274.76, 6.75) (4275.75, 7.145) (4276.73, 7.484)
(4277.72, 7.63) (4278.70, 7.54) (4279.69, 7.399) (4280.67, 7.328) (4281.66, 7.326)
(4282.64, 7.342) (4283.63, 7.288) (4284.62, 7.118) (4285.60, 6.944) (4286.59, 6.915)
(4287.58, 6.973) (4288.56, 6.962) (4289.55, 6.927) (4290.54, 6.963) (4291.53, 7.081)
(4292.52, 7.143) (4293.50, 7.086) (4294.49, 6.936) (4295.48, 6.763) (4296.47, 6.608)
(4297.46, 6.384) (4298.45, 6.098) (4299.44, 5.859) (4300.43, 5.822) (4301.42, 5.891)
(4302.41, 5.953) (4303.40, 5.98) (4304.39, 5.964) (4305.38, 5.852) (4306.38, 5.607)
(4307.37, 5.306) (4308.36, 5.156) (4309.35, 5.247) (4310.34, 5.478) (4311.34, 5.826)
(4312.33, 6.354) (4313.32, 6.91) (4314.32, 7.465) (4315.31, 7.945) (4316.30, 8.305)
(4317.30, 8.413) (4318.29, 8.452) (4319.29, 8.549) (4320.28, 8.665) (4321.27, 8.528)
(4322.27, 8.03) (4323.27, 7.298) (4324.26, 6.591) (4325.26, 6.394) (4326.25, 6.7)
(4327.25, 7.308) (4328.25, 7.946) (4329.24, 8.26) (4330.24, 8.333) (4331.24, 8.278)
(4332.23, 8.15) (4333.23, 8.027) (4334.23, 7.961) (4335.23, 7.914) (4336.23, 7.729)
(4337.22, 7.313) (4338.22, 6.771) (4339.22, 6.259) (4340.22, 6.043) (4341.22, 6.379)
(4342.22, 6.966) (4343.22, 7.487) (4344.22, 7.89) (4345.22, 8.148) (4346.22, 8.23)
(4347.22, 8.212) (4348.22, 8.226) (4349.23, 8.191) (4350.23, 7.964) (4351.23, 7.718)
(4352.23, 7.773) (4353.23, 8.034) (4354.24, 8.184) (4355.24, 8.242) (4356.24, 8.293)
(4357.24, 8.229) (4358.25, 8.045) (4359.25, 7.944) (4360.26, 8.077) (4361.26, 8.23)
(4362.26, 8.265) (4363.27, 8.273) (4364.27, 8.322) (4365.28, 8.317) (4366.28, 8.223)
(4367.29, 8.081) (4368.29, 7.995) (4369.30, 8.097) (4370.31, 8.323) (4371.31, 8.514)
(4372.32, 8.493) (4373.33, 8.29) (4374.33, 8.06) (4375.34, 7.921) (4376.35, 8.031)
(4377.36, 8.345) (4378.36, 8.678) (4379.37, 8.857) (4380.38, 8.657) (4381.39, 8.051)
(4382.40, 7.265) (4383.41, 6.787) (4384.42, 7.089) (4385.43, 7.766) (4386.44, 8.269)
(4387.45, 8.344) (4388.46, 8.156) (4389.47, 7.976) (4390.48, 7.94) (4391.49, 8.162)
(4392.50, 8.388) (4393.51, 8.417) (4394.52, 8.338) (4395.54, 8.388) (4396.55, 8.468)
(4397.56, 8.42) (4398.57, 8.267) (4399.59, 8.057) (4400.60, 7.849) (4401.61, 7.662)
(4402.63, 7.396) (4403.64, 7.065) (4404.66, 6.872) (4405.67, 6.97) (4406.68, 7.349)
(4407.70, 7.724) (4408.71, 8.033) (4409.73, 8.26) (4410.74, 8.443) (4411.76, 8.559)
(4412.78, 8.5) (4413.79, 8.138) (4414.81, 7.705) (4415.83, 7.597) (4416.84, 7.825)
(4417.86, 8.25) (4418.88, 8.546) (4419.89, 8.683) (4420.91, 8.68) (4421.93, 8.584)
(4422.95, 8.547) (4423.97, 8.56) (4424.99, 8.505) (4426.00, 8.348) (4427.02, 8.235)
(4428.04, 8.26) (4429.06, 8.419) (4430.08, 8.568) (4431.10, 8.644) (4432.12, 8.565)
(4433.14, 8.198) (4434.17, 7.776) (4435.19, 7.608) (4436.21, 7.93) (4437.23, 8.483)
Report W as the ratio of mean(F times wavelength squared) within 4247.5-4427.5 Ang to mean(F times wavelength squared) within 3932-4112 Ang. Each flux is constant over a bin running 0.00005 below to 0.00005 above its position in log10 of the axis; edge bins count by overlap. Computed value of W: 1.31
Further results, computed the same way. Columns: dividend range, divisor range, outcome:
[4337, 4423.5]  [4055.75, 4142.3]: 1.18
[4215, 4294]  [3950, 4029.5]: 1.29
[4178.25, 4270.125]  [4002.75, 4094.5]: 1.10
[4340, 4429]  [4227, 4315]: 1.20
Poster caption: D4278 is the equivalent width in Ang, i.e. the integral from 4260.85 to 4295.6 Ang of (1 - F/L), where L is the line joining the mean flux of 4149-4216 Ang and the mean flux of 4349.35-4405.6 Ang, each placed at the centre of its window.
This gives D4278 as 3.34 Ang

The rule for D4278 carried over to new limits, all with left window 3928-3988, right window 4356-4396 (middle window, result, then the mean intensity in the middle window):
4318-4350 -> 0.60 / 7.66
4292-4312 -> 3.96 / 6.05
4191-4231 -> -4.44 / 7.57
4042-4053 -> -3.00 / 7.01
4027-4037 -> -3.71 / 7.38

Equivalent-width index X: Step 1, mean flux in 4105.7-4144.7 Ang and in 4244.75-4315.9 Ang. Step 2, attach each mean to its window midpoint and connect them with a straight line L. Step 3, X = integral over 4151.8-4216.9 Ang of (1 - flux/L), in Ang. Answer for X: -2.56 Ang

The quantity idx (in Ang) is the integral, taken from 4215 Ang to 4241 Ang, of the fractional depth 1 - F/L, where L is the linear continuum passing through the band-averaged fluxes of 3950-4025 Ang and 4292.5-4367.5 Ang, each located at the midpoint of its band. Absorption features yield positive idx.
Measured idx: -1.3 Ang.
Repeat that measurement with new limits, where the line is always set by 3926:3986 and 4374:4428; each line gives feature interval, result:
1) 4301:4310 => 2.1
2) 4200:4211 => -1.9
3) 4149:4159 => -2.7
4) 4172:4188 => -3.2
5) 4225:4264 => -3.4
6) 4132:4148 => -3.9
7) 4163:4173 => -2.8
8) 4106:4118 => -4.7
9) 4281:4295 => 0.3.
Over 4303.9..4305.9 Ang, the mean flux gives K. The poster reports 5.88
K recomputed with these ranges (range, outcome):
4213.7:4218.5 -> 7.94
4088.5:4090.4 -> 8.57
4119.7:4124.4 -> 8.14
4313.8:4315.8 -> 7.69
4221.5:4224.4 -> 7.42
